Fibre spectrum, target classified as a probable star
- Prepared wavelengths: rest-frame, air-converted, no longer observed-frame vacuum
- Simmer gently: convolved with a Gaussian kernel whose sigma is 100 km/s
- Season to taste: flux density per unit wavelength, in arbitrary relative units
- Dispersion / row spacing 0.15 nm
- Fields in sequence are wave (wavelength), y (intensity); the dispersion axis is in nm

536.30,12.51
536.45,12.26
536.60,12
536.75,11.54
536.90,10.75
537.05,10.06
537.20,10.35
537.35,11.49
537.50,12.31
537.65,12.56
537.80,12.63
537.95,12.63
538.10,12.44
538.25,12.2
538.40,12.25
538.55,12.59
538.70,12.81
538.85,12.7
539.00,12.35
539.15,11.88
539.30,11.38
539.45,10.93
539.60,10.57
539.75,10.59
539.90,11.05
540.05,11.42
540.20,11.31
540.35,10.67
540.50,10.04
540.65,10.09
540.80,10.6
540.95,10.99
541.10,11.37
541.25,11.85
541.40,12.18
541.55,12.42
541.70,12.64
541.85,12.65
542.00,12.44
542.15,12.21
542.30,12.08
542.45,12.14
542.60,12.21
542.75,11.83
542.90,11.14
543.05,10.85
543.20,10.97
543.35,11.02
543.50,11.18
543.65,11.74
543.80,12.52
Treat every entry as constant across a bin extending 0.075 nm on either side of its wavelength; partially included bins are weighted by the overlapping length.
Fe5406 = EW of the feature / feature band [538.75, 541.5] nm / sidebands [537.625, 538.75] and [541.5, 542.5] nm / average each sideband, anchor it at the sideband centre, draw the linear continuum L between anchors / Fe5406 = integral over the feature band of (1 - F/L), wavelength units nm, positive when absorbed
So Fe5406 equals 0.26 nm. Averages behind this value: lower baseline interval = 12.5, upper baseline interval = 12.4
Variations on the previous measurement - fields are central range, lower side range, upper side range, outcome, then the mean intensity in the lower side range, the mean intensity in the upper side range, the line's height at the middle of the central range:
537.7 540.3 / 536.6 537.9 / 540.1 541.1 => -0.18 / 11.5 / 10.7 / 11.1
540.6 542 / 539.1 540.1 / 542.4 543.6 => -0.06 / 11.1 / 11.4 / 11.2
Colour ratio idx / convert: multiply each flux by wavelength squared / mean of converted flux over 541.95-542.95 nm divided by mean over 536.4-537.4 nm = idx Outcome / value 1.10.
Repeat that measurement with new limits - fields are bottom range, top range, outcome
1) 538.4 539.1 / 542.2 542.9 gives 0.97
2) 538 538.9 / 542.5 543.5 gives 0.92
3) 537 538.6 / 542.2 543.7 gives 0.98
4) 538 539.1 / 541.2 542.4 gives 1.00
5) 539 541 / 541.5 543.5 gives 1.09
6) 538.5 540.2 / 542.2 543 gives 1.03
